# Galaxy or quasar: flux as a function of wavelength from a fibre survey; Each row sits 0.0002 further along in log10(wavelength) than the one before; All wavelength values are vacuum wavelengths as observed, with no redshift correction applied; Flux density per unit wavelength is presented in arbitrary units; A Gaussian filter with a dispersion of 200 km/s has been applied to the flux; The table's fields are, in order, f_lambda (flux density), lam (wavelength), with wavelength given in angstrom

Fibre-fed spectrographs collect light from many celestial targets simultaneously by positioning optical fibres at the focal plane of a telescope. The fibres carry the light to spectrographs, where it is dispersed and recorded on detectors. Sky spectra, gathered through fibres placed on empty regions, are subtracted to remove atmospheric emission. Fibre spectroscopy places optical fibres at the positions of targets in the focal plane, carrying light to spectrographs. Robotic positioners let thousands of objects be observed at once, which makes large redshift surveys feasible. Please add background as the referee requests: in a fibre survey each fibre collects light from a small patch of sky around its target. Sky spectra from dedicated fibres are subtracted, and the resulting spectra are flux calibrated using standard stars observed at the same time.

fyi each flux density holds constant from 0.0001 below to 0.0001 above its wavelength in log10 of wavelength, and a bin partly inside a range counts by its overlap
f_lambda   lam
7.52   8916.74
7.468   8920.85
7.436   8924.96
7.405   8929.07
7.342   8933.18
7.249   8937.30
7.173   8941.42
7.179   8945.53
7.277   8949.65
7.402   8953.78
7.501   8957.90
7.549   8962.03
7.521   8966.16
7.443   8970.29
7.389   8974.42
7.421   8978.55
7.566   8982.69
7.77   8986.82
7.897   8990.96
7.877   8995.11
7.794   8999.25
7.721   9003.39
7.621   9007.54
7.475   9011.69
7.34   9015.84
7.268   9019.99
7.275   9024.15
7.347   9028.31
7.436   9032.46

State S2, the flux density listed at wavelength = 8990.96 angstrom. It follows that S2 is 7.897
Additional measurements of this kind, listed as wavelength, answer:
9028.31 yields 7.347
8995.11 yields 7.877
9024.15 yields 7.275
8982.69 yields 7.566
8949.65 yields 7.277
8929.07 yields 7.405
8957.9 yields 7.501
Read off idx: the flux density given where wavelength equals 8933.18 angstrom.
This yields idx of 7.342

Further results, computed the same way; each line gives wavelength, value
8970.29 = 7.443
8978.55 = 7.421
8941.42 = 7.173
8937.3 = 7.249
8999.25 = 7.794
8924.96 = 7.436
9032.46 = 7.436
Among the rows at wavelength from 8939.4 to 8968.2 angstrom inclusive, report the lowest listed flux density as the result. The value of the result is 7.173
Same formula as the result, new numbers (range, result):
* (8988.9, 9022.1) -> 7.268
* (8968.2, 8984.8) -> 7.389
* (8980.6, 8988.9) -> 7.566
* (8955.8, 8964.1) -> 7.501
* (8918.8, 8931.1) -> 7.405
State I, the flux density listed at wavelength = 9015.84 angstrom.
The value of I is 7.34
